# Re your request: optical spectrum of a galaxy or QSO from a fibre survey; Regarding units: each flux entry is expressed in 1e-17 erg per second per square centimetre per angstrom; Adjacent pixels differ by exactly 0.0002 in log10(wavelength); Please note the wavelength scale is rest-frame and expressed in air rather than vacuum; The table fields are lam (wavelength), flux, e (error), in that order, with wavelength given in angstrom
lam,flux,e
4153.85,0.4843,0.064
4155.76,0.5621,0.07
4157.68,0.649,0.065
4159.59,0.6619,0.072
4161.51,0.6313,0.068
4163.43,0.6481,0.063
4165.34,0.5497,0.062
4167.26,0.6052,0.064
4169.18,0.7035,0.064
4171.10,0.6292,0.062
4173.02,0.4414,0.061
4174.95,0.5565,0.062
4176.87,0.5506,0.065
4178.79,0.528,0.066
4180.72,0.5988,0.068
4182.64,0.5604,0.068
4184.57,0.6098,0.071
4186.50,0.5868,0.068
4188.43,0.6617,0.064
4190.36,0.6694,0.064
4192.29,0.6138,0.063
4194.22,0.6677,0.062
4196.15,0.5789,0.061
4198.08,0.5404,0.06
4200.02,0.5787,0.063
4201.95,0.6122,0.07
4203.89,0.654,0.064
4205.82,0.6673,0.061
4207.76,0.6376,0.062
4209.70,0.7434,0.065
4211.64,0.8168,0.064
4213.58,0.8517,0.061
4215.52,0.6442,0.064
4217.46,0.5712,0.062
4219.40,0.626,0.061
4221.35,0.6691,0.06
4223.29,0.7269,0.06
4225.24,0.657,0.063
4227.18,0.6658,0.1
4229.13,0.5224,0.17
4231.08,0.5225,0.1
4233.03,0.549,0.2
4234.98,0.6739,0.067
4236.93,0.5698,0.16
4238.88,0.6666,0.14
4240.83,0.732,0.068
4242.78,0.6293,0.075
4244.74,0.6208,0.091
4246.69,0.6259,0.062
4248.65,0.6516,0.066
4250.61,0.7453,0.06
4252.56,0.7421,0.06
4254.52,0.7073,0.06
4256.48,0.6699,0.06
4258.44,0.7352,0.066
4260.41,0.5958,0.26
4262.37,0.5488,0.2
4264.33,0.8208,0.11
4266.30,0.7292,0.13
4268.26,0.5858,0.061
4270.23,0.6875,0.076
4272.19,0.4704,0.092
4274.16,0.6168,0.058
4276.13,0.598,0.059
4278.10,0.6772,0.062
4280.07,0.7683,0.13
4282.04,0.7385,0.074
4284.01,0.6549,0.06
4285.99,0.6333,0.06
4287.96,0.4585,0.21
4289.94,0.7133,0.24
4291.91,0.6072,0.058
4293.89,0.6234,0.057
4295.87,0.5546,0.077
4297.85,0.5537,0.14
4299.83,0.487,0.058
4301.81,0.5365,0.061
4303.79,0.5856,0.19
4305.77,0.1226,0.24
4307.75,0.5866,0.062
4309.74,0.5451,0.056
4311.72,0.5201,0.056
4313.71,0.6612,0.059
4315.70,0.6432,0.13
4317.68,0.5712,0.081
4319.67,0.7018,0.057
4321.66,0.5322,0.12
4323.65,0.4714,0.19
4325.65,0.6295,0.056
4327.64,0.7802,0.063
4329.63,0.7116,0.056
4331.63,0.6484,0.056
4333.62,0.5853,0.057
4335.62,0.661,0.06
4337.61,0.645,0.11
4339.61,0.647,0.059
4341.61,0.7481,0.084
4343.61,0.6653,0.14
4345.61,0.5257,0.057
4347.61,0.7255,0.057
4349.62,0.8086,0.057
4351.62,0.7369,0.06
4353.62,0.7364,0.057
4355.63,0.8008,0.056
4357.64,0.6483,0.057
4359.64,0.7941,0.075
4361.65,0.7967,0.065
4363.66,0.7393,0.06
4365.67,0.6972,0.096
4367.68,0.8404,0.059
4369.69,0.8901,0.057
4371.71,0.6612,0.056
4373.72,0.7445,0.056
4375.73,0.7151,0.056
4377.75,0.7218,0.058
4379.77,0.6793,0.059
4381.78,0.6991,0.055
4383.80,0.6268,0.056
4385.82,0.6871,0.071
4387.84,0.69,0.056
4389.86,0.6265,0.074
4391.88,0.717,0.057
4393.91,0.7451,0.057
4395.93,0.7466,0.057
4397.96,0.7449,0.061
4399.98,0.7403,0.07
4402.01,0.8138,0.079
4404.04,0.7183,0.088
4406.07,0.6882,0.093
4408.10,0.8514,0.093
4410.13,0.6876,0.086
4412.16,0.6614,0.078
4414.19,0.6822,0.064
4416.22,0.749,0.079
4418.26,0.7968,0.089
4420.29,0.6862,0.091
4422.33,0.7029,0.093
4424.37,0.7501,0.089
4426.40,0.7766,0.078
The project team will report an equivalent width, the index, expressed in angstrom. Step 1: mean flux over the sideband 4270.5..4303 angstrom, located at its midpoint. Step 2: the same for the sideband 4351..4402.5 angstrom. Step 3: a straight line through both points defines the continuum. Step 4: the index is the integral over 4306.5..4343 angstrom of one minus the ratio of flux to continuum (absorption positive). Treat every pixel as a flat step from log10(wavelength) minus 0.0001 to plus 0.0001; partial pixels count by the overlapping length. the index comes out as 2.0 angstrom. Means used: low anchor 0.607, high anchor 0.731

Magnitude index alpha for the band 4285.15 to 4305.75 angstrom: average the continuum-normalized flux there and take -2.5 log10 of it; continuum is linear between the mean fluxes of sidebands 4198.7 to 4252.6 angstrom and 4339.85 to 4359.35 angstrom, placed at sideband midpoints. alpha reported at 0.23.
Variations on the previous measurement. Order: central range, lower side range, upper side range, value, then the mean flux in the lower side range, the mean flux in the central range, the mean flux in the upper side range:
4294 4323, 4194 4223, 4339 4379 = 0.285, 0.659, 0.545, 0.733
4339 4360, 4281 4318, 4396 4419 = -0.102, 0.568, 0.711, 0.739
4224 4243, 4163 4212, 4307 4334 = -0.012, 0.613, 0.62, 0.614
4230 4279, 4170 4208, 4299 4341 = -0.096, 0.597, 0.647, 0.587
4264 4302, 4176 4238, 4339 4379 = 0.094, 0.629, 0.624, 0.733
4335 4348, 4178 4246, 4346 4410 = 0.088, 0.635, 0.657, 0.734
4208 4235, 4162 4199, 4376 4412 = -0.069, 0.595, 0.659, 0.715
